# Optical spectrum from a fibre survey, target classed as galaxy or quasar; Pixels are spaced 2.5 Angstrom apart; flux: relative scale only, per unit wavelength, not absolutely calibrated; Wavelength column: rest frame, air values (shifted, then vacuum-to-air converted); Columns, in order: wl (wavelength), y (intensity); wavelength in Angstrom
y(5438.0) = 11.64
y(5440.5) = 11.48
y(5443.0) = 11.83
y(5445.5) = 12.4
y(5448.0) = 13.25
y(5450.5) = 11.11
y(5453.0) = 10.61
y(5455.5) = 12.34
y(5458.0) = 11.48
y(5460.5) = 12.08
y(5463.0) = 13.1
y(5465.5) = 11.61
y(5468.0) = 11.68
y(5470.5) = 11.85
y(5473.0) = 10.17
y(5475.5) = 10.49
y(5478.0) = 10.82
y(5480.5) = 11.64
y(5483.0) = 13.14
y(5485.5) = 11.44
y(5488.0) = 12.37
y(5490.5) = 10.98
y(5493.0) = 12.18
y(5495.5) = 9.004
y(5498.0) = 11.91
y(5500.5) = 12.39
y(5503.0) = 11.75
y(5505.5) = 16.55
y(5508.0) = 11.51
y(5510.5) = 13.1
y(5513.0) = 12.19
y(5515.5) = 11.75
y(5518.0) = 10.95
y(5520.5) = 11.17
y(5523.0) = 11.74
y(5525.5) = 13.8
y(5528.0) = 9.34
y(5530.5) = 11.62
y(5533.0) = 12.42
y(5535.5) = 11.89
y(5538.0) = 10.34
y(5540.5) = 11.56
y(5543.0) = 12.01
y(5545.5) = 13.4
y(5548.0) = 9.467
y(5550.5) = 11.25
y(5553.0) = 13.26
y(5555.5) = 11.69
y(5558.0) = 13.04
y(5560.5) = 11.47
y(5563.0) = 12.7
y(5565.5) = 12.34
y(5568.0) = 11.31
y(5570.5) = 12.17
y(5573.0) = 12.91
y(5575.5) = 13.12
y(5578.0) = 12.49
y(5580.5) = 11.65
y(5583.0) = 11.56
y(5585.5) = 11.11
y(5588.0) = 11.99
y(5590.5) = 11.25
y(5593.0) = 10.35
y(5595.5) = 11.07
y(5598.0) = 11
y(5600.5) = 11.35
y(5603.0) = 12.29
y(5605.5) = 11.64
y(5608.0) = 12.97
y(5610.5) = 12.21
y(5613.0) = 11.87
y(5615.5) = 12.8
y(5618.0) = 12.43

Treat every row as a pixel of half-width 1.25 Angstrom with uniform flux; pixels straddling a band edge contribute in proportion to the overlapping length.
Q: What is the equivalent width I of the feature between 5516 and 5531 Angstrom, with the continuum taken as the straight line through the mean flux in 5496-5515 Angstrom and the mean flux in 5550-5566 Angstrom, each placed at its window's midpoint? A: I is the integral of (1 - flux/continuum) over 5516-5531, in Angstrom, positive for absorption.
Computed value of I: 1.2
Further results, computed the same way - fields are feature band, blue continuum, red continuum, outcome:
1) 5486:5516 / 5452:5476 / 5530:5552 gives -1.4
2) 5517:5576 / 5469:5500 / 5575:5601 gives -2.1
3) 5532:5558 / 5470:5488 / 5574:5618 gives -0.3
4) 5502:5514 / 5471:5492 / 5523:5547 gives -1.5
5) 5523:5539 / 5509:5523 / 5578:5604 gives 0.2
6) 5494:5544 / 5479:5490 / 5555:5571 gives 0.9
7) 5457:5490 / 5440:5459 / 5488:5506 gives 0.6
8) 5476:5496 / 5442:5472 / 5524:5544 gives 0.5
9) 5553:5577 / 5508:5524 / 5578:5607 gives -1.6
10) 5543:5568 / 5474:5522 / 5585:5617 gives -0.6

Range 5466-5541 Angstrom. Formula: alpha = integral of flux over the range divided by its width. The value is 11.7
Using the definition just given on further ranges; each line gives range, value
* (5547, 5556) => 11.4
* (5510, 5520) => 11.9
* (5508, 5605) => 11.8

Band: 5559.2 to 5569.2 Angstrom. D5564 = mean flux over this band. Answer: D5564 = 12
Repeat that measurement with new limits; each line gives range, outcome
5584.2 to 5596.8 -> 11.2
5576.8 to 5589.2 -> 11.8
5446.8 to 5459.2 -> 11.8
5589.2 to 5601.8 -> 11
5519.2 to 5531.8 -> 11.5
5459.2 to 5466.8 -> 12.3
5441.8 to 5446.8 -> 12.1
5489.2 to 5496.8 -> 10.7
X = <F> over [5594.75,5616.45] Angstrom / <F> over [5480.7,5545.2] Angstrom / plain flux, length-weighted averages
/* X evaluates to 1.00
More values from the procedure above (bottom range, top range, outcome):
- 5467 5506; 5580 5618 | 1.00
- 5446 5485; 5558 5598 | 1.01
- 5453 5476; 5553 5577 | 1.06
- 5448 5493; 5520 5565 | 1.01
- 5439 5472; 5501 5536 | 1.02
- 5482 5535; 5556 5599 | 0.99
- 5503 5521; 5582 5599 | 0.90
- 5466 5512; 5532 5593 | 1.01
